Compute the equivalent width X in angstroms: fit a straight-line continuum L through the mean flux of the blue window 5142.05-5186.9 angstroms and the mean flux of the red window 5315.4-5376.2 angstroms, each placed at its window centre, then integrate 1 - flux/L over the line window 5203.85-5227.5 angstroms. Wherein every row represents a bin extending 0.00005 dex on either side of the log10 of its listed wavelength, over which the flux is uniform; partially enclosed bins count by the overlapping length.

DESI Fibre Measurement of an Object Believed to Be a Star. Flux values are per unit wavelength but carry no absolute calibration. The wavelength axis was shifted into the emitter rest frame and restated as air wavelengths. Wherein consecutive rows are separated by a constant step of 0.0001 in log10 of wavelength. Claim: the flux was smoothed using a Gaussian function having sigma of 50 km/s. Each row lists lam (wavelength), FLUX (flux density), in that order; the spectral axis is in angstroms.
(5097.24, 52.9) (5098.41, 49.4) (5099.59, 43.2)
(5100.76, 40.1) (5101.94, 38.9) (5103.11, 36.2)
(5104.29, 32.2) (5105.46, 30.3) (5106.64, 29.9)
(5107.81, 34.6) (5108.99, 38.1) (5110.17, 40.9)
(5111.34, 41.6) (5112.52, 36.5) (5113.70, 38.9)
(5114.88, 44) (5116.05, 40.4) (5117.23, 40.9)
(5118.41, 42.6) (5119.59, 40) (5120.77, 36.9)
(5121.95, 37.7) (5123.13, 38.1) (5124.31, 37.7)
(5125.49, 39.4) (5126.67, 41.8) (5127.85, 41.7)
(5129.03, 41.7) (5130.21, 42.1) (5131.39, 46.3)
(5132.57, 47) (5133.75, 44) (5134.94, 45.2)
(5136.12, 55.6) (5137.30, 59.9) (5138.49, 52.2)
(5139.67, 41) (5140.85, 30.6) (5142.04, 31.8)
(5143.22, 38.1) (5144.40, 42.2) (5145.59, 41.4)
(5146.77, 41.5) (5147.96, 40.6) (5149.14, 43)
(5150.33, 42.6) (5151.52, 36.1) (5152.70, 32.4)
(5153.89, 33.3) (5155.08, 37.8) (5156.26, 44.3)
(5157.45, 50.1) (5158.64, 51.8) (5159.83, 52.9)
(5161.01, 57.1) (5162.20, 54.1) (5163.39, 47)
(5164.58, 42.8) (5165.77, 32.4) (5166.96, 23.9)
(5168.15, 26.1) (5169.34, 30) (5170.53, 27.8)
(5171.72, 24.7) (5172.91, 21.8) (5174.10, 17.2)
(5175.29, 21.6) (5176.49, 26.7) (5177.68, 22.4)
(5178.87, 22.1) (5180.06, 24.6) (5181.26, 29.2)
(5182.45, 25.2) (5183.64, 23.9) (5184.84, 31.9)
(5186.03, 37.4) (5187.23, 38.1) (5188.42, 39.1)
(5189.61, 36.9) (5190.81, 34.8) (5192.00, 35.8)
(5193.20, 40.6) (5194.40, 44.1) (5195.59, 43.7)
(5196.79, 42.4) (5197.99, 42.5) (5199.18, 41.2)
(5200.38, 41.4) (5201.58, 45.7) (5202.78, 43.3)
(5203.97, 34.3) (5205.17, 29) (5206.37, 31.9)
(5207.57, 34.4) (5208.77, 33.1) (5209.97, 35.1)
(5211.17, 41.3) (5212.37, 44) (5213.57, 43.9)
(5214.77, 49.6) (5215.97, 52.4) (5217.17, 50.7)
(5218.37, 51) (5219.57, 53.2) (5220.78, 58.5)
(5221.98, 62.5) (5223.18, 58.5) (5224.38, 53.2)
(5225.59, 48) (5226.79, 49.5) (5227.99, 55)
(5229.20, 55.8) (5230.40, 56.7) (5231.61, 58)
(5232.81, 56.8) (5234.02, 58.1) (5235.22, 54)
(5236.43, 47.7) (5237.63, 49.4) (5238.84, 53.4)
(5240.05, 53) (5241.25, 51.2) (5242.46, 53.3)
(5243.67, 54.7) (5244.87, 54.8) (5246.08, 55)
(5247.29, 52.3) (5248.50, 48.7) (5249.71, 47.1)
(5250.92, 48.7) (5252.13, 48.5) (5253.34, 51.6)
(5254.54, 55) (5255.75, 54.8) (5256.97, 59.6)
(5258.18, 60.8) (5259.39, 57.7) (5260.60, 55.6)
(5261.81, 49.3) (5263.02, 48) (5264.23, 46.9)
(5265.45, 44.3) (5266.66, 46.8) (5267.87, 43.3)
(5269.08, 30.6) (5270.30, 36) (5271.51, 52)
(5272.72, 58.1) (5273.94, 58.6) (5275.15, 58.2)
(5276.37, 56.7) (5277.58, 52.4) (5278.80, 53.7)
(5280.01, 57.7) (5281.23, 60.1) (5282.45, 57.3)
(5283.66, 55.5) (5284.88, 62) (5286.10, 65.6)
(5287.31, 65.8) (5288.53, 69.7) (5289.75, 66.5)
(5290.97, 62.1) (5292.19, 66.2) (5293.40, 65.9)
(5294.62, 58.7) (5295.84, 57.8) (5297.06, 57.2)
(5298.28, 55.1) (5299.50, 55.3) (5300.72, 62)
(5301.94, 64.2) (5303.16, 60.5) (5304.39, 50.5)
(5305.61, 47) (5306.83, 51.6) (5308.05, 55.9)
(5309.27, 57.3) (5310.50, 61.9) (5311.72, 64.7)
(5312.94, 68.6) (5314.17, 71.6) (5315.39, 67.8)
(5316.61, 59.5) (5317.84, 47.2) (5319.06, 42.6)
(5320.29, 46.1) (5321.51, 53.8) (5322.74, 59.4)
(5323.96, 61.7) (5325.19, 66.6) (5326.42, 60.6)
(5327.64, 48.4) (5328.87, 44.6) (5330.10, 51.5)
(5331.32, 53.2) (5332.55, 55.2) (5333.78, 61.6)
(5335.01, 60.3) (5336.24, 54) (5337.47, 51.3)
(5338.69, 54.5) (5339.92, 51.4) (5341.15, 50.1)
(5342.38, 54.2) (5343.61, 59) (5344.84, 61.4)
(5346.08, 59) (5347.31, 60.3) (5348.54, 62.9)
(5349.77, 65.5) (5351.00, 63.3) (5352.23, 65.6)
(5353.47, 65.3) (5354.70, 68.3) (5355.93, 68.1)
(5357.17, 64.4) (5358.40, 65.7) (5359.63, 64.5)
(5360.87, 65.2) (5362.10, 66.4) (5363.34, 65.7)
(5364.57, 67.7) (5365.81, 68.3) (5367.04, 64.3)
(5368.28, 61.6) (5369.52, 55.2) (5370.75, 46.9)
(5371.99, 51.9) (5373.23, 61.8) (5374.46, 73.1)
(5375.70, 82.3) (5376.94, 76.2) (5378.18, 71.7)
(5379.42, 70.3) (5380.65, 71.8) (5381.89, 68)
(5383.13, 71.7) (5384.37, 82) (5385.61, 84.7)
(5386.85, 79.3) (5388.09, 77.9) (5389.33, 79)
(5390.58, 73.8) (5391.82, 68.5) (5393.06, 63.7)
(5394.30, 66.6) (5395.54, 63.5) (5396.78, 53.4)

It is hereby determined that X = -2.19 angstroms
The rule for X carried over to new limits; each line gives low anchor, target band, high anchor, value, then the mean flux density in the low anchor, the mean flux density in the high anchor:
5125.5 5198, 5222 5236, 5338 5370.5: -2.6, 37.9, 62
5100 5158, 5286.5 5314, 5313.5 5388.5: -1.5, 40.4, 62.4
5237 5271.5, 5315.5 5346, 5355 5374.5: 2.2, 50.4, 63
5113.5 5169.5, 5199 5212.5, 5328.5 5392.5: 3.0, 41.8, 64.3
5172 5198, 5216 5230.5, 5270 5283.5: -4.5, 31.6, 55.1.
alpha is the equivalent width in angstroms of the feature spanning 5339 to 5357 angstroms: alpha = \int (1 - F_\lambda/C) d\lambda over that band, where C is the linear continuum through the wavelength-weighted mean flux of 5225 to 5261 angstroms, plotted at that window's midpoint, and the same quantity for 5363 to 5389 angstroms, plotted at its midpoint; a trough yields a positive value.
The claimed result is 1.4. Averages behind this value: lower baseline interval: 53.5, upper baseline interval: 69.3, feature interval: 61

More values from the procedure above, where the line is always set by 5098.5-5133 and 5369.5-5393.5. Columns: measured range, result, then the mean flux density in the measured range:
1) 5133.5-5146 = -0.5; 43.8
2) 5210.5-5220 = 0.6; 48.1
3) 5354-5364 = 0.3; 66.1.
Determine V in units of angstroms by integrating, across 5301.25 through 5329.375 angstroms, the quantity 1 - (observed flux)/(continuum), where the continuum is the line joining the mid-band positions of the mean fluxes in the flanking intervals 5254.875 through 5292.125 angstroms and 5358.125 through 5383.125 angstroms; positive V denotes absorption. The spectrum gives 1.24 angstroms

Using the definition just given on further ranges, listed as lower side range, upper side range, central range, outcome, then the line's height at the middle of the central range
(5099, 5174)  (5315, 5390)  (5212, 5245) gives -2.5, 49.5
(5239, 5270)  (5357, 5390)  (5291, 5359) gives 3.2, 61.5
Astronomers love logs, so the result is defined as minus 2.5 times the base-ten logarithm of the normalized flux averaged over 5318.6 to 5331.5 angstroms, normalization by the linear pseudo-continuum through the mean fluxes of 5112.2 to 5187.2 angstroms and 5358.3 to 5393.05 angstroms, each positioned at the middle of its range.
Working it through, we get 0.16 mag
